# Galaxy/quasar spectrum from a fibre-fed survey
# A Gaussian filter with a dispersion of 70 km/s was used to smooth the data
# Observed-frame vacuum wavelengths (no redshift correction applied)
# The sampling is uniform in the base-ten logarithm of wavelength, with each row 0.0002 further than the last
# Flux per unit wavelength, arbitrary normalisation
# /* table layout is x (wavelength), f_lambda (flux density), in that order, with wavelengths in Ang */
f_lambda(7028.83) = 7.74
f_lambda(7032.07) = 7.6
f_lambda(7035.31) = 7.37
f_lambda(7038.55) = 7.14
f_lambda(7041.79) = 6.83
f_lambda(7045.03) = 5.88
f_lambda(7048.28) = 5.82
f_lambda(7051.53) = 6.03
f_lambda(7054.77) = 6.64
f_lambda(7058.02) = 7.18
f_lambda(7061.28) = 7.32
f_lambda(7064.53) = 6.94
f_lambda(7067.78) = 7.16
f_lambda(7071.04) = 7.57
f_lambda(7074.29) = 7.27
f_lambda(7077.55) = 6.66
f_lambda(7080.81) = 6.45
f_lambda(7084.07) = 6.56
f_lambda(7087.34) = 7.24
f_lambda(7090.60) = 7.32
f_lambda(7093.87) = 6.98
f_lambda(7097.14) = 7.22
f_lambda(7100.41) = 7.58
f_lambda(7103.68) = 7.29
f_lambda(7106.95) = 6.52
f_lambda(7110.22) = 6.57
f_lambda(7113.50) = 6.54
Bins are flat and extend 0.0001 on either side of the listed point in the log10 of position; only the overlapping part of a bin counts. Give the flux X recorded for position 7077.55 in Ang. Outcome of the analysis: 6.66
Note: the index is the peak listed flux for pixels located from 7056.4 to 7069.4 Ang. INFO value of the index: 7.32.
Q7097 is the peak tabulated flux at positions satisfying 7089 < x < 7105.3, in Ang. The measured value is 7.58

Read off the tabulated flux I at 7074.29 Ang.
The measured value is 7.27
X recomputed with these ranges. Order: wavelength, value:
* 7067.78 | 7.16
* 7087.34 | 7.24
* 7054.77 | 6.64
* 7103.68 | 7.29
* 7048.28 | 5.82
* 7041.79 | 6.83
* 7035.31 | 7.37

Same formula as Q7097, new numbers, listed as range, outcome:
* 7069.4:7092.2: 7.57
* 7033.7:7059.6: 7.37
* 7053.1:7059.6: 7.18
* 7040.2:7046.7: 6.83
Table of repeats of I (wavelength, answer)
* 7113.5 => 6.54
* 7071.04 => 7.57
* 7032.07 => 7.6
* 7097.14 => 7.22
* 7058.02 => 7.18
